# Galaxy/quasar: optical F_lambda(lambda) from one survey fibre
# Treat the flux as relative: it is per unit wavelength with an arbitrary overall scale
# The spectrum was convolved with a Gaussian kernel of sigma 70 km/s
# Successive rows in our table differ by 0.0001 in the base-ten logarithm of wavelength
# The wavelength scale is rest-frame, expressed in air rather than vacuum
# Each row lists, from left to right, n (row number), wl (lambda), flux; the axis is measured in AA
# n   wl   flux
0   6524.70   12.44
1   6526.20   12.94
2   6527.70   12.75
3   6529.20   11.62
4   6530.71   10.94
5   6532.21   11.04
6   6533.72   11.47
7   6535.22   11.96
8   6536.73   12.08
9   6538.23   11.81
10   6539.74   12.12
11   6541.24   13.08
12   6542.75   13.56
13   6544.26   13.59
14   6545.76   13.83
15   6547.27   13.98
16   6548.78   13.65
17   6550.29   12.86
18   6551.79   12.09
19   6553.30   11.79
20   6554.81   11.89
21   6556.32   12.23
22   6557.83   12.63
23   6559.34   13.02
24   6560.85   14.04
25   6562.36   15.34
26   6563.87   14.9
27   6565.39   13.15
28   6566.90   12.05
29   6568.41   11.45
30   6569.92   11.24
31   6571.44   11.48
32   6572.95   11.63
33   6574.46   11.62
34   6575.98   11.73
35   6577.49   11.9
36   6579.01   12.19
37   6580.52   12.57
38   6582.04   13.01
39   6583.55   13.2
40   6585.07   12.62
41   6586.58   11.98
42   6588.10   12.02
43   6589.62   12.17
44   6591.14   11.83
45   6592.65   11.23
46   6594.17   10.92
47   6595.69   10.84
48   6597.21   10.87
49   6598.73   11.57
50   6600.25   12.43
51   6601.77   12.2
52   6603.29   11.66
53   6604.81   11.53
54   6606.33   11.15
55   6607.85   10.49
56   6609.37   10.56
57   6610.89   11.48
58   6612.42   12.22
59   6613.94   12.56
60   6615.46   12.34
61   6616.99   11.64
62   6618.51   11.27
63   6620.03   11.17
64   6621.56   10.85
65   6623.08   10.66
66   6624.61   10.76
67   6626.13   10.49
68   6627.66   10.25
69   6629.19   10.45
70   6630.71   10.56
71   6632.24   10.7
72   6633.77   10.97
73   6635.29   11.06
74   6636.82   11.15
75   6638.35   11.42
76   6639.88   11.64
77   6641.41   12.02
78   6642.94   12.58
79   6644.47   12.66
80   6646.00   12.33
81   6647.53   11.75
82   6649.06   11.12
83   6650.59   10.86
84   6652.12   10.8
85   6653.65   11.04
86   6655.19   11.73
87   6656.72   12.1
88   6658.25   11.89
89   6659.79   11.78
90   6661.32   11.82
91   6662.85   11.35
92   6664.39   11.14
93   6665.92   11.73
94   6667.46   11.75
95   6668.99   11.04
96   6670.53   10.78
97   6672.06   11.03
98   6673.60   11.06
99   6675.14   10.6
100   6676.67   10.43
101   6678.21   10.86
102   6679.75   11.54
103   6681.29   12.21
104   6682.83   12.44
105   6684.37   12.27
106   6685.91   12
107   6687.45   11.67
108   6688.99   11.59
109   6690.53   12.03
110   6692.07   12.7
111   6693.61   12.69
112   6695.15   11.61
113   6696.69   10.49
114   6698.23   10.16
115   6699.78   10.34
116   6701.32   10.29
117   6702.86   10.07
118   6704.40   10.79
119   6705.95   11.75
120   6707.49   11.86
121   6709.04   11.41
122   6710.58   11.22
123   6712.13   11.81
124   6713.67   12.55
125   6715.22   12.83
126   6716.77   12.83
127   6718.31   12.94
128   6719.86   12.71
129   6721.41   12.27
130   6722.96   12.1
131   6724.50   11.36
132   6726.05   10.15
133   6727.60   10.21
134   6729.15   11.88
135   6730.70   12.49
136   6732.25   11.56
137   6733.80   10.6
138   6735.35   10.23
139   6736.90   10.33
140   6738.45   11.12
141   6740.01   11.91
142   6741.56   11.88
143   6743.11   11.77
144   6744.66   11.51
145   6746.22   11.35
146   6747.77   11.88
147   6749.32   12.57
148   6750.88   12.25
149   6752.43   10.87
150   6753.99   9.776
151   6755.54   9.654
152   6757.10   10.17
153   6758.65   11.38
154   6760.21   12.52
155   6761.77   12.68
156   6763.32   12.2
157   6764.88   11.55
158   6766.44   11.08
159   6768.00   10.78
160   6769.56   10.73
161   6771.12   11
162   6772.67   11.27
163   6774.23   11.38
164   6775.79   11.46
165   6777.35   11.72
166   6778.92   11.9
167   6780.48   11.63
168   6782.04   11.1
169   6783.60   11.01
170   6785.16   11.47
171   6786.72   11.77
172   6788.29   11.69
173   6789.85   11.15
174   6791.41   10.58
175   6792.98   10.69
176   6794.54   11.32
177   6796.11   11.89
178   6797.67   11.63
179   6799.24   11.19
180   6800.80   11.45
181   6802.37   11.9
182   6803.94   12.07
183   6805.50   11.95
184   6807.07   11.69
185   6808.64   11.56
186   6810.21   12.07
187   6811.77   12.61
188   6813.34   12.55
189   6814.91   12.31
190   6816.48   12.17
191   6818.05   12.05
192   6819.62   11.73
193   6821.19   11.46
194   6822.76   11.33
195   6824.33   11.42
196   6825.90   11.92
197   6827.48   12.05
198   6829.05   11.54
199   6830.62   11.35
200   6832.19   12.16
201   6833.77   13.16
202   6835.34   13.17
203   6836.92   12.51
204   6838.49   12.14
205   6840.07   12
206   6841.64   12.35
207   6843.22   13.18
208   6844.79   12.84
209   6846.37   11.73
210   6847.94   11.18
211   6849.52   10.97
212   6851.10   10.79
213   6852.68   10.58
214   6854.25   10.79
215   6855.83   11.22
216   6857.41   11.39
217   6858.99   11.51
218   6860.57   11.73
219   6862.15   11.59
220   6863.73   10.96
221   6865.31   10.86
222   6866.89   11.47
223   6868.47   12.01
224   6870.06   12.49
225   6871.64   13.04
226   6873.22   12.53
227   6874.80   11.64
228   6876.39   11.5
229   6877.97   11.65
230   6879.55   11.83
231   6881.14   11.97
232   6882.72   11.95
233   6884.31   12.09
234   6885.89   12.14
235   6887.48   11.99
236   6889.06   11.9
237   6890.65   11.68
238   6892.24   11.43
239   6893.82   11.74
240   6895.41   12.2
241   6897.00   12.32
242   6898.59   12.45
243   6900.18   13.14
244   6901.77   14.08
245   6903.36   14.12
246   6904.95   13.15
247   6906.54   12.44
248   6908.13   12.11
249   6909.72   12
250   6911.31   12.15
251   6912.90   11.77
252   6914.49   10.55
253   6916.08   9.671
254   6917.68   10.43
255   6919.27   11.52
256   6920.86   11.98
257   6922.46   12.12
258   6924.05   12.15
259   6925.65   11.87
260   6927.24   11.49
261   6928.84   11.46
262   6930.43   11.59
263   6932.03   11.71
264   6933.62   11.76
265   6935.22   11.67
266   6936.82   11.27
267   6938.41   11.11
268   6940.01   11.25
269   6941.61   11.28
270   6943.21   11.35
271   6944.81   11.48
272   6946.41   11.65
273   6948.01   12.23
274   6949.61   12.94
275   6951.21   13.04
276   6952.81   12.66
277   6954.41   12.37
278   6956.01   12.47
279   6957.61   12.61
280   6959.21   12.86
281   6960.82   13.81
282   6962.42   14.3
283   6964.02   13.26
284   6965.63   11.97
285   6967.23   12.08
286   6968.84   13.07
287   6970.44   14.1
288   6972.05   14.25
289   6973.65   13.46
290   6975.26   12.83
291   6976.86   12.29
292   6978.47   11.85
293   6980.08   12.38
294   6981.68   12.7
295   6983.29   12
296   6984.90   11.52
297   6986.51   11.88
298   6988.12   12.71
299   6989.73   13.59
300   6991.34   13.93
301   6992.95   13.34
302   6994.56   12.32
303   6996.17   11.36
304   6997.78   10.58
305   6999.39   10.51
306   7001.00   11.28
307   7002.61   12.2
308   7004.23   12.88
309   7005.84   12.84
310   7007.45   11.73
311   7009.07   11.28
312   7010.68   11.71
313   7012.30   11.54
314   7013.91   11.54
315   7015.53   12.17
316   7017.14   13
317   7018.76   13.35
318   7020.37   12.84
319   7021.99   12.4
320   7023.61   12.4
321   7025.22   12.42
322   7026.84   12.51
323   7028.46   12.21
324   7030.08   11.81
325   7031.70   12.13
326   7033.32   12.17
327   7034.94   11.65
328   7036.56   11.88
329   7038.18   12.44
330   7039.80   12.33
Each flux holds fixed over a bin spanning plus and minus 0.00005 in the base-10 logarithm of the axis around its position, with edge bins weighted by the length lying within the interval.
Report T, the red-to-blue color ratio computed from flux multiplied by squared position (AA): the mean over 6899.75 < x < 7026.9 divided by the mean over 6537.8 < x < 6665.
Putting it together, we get 1.14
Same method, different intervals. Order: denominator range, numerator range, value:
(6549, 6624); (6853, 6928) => 1.08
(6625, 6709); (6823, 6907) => 1.12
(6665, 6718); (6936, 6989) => 1.17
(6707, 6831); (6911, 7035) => 1.12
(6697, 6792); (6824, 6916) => 1.09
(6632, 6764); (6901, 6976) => 1.14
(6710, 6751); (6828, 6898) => 1.05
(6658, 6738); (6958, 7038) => 1.18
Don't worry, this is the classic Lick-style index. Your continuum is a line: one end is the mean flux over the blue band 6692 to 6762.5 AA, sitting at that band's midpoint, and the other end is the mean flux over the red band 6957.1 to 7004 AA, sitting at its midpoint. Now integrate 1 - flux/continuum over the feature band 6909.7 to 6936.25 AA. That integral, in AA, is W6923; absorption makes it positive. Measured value 1.8 AA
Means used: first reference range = 11.5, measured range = 11.5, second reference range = 12.6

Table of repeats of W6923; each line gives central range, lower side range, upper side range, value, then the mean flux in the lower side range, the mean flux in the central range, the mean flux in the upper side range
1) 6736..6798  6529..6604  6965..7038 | 4.80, 12.3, 11.4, 12.3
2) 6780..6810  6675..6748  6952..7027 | 0.89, 11.5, 11.5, 12.5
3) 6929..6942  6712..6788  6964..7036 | 0.72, 11.5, 11.5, 12.3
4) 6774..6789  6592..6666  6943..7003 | 0.47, 11.4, 11.5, 12.5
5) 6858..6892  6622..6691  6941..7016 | 0.67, 11.4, 11.8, 12.4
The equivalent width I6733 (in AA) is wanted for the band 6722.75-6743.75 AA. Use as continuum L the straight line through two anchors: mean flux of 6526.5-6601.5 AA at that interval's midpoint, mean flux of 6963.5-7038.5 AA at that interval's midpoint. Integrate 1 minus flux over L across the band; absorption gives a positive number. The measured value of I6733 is 1.9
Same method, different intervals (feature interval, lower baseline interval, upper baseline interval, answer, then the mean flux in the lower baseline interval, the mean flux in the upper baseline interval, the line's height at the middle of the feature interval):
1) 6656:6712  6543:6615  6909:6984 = 3.74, 12.3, 12.1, 12.2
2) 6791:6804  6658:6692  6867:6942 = 0.37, 11.5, 11.9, 11.7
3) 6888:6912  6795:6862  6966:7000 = -0.60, 11.8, 12.5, 12.2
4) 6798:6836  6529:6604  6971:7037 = 1.08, 12.3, 12.3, 12.3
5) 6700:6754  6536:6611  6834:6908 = 2.72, 12.3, 12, 12.1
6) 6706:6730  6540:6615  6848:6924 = 0.40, 12.3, 11.8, 12.1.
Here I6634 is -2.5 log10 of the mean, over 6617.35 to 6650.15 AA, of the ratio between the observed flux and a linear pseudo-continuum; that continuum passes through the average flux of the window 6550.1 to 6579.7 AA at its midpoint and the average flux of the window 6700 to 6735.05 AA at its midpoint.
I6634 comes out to 0.08 mag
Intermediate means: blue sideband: 12.5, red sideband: 11.6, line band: 11.2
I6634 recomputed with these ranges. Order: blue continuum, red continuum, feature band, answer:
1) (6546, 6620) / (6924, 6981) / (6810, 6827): 0.03 mag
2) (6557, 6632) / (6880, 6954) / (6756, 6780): 0.04 mag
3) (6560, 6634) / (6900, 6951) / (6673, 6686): 0.03 mag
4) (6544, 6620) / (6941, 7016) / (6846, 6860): 0.11 mag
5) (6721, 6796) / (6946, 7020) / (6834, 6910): -0.01 mag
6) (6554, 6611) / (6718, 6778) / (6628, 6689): 0.03 mag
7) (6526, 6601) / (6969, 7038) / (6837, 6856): 0.06 mag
